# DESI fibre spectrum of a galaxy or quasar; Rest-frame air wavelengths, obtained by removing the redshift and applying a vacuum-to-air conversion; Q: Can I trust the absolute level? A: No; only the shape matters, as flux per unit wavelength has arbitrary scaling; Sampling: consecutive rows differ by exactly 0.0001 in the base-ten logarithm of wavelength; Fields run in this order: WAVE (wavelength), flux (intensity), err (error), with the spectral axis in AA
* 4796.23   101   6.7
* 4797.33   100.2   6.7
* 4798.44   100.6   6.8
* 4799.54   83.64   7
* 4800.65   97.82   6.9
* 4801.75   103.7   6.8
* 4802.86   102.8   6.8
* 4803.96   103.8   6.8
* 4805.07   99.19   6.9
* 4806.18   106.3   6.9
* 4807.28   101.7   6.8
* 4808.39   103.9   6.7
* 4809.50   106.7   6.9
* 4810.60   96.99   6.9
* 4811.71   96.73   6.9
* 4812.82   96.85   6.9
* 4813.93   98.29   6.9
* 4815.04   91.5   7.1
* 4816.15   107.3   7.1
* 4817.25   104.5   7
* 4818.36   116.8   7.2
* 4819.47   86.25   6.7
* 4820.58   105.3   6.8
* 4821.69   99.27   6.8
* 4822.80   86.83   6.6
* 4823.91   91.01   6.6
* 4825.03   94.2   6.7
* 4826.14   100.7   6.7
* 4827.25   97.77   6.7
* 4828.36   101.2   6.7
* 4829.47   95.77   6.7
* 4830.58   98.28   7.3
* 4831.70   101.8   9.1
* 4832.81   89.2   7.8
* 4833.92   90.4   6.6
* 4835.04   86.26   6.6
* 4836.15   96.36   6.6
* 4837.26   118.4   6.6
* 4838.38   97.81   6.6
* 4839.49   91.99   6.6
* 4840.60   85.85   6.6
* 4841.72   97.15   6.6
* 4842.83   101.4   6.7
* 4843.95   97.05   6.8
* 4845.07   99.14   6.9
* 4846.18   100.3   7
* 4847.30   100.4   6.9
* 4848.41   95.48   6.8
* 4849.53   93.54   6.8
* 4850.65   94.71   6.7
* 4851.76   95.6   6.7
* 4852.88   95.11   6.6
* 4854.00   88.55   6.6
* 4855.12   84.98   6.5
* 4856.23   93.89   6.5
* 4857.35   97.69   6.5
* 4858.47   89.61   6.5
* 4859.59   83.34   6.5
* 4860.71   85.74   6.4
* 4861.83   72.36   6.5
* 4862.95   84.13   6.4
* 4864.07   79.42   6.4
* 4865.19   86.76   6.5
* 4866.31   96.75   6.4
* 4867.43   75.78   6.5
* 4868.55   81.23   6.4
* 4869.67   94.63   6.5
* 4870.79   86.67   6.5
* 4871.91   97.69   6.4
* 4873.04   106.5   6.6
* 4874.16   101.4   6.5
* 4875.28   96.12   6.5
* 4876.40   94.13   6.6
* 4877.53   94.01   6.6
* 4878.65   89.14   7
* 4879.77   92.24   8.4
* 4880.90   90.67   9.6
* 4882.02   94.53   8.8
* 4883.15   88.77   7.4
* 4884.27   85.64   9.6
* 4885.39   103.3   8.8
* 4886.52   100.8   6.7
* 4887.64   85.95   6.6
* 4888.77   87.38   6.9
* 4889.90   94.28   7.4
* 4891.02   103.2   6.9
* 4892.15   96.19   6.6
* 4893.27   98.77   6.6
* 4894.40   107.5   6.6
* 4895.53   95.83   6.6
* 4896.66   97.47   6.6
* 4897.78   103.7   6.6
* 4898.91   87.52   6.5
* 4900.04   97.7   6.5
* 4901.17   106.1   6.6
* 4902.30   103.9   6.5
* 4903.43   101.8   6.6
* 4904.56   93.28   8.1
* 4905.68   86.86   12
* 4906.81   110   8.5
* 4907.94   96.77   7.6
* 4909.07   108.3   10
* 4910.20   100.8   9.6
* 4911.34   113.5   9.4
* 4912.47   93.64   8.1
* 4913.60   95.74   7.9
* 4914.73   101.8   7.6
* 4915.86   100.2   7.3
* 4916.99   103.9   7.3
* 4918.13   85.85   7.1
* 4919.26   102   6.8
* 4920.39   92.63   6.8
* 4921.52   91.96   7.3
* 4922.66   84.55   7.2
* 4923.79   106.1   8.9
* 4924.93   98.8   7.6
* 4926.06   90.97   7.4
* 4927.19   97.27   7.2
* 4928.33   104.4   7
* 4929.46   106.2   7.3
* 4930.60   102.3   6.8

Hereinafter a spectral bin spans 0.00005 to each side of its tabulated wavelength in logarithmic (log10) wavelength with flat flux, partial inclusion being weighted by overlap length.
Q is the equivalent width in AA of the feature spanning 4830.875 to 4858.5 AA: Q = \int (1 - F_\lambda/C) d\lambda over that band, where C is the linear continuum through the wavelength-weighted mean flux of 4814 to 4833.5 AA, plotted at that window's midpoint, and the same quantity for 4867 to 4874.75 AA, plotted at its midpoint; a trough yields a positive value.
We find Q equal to 0.02 AA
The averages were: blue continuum 98.1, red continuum 92.3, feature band 95.4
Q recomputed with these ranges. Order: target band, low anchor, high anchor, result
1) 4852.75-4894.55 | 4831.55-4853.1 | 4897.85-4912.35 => 2.9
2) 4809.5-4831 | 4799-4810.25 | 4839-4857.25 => 0.1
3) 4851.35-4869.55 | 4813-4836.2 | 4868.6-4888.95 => 1.5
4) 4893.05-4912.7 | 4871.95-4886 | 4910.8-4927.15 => -0.8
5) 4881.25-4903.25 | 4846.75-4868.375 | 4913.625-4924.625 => -0.8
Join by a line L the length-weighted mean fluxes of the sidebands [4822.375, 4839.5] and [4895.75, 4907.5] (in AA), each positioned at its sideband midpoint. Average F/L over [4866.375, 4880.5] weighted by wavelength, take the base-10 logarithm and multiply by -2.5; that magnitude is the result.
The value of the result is 0.06 mag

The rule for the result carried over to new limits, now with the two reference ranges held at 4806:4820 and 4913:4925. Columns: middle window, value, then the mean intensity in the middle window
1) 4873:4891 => 0.05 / 94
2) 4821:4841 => 0.05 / 95.9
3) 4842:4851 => 0.02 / 97.8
